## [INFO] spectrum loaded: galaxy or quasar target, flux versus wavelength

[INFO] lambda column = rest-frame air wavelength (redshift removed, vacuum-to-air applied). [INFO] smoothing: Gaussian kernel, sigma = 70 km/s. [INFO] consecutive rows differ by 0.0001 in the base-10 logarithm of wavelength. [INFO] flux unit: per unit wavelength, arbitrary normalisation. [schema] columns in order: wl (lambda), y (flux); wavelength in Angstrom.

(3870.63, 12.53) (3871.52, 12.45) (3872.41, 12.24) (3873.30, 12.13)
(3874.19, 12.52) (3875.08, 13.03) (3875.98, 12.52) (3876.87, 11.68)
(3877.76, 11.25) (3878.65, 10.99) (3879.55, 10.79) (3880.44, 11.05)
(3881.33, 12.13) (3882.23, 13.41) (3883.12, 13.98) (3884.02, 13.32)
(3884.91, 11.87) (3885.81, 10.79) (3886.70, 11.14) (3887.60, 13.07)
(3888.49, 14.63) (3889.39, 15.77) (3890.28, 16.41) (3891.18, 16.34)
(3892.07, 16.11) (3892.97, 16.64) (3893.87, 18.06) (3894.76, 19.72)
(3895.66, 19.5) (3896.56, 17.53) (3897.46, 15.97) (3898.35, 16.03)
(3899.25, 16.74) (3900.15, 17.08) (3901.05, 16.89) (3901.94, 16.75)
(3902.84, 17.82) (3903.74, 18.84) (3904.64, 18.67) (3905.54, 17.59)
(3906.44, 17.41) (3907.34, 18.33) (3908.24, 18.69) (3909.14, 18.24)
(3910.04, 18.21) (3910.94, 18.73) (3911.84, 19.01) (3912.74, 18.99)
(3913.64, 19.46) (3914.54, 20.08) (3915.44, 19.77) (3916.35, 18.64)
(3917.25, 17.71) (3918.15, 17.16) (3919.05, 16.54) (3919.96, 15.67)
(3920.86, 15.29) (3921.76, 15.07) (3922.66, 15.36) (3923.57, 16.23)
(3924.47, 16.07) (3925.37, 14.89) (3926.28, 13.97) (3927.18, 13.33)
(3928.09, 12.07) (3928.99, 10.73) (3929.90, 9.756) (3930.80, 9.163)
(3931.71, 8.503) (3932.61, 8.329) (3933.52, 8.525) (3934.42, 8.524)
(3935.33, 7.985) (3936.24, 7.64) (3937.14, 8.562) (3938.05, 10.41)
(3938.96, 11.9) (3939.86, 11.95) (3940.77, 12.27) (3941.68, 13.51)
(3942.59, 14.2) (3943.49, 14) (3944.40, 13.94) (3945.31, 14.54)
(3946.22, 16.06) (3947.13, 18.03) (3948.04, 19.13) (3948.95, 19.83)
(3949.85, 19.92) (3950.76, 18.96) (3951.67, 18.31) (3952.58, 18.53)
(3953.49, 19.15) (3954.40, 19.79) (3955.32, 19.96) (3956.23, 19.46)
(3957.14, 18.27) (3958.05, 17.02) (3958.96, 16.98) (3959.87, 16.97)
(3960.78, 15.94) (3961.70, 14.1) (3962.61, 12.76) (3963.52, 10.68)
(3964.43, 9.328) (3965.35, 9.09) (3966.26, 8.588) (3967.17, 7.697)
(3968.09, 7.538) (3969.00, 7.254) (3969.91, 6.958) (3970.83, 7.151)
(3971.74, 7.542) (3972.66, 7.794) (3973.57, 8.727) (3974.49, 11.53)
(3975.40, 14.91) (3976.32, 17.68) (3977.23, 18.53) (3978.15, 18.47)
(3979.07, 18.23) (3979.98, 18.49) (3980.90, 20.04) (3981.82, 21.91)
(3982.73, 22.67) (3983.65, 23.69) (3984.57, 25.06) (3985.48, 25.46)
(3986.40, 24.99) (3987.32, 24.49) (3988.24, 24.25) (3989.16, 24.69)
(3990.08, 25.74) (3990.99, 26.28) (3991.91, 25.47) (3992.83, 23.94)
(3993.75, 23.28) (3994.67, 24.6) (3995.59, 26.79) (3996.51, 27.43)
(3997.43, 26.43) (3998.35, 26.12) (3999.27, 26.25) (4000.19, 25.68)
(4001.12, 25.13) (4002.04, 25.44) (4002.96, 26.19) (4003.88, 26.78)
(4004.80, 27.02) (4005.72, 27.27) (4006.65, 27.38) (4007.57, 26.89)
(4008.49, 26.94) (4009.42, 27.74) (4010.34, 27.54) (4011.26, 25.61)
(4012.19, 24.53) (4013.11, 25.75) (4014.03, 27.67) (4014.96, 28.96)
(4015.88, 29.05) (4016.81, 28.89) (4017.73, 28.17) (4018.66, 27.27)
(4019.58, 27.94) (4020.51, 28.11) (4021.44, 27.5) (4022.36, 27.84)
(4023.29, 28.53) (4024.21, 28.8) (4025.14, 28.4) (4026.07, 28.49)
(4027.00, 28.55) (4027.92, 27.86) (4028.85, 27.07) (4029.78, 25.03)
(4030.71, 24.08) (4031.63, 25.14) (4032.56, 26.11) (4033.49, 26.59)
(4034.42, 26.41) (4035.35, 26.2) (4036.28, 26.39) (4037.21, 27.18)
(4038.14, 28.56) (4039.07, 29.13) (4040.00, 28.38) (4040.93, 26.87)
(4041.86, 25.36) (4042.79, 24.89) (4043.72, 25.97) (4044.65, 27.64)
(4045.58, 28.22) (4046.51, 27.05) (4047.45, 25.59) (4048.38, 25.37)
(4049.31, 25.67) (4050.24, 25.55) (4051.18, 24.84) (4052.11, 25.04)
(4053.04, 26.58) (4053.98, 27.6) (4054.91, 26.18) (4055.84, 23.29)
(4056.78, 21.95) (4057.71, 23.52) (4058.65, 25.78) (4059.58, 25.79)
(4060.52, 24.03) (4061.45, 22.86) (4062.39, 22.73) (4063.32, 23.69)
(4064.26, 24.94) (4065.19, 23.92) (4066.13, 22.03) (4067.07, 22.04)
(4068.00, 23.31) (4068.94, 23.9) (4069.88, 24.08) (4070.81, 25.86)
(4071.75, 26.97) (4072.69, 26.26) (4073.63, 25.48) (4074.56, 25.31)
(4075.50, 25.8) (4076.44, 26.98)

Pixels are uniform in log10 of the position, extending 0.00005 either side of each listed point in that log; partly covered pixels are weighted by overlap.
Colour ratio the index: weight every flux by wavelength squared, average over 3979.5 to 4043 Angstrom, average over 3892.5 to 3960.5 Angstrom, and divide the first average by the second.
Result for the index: 1.73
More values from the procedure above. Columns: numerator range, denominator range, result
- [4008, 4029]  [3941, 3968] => 1.84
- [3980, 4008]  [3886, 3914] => 1.53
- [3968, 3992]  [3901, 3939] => 1.25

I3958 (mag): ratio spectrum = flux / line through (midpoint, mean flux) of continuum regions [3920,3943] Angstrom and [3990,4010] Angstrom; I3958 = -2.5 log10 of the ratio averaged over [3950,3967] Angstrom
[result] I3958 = 0.10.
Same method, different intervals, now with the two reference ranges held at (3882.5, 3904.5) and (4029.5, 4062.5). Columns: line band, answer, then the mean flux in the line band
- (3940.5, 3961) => 0.14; 17.2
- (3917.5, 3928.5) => 0.17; 15.2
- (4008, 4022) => -0.16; 27.5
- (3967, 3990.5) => 0.25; 17.1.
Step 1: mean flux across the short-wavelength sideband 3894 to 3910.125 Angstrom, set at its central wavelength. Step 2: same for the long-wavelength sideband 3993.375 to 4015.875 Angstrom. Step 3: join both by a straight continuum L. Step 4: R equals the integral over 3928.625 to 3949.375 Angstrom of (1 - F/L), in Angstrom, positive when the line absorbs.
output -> 8.8 Angstrom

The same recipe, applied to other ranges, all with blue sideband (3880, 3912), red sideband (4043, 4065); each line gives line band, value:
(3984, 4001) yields -2.9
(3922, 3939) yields 6.5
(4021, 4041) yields -2.8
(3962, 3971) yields 5.1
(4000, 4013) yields -2.3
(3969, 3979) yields 4.2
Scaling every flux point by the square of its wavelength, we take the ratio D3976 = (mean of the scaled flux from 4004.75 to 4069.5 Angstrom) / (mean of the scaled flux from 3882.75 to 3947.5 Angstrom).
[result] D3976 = 1.9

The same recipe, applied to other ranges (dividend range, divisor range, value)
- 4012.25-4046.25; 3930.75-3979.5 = 2.12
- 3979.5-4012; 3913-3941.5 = 1.97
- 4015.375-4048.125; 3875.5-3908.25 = 1.92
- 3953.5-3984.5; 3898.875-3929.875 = 0.89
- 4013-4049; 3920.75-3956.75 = 2.02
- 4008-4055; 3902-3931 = 1.73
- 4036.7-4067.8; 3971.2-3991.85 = 1.34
